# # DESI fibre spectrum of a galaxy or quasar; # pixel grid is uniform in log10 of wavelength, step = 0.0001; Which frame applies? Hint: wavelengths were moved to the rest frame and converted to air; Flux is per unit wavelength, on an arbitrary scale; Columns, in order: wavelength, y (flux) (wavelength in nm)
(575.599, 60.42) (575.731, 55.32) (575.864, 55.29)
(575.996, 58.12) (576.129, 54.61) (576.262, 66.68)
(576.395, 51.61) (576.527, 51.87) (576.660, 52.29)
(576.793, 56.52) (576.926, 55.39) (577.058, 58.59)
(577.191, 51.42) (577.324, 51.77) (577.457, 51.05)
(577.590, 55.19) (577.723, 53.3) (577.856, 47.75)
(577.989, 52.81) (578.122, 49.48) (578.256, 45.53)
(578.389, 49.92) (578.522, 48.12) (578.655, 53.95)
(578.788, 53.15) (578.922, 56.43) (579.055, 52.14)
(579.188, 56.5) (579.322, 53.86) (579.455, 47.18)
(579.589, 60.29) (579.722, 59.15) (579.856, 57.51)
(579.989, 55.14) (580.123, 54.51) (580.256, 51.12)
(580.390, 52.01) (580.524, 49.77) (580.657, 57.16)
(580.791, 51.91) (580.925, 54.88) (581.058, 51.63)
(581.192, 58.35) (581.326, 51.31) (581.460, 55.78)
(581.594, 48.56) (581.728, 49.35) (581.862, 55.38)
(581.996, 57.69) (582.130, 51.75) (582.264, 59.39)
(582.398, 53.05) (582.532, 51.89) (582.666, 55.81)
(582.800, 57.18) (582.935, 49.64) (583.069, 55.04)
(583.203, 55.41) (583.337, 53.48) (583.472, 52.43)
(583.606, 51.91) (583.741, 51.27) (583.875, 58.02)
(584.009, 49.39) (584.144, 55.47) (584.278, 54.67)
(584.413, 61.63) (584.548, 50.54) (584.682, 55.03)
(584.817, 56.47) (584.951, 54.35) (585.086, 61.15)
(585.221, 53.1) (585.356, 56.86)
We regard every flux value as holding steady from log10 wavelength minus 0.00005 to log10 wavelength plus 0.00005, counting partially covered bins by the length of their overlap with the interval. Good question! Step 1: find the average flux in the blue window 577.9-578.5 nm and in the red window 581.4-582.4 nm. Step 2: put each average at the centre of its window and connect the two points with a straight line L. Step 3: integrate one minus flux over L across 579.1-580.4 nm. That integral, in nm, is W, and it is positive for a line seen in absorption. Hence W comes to -0.09 nm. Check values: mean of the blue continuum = 49.2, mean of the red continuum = 53.9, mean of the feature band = 54.8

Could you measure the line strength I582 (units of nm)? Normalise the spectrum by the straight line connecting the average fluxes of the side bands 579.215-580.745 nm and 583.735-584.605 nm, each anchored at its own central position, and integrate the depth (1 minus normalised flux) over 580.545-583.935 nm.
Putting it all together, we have 0.042 nm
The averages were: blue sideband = 54.3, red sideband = 54.7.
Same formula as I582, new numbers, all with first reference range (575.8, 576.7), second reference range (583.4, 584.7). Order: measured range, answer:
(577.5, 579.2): 0.11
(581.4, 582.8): 0.01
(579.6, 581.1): 0.02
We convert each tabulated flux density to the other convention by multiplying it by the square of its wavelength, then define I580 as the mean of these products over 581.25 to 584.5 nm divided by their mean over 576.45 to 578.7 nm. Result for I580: 1.1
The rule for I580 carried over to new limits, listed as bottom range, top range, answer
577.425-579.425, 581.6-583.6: 1.05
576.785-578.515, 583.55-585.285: 1.08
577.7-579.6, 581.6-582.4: 1.06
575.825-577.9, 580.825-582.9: 1.01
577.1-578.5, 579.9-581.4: 1.06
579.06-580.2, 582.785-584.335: 0.98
